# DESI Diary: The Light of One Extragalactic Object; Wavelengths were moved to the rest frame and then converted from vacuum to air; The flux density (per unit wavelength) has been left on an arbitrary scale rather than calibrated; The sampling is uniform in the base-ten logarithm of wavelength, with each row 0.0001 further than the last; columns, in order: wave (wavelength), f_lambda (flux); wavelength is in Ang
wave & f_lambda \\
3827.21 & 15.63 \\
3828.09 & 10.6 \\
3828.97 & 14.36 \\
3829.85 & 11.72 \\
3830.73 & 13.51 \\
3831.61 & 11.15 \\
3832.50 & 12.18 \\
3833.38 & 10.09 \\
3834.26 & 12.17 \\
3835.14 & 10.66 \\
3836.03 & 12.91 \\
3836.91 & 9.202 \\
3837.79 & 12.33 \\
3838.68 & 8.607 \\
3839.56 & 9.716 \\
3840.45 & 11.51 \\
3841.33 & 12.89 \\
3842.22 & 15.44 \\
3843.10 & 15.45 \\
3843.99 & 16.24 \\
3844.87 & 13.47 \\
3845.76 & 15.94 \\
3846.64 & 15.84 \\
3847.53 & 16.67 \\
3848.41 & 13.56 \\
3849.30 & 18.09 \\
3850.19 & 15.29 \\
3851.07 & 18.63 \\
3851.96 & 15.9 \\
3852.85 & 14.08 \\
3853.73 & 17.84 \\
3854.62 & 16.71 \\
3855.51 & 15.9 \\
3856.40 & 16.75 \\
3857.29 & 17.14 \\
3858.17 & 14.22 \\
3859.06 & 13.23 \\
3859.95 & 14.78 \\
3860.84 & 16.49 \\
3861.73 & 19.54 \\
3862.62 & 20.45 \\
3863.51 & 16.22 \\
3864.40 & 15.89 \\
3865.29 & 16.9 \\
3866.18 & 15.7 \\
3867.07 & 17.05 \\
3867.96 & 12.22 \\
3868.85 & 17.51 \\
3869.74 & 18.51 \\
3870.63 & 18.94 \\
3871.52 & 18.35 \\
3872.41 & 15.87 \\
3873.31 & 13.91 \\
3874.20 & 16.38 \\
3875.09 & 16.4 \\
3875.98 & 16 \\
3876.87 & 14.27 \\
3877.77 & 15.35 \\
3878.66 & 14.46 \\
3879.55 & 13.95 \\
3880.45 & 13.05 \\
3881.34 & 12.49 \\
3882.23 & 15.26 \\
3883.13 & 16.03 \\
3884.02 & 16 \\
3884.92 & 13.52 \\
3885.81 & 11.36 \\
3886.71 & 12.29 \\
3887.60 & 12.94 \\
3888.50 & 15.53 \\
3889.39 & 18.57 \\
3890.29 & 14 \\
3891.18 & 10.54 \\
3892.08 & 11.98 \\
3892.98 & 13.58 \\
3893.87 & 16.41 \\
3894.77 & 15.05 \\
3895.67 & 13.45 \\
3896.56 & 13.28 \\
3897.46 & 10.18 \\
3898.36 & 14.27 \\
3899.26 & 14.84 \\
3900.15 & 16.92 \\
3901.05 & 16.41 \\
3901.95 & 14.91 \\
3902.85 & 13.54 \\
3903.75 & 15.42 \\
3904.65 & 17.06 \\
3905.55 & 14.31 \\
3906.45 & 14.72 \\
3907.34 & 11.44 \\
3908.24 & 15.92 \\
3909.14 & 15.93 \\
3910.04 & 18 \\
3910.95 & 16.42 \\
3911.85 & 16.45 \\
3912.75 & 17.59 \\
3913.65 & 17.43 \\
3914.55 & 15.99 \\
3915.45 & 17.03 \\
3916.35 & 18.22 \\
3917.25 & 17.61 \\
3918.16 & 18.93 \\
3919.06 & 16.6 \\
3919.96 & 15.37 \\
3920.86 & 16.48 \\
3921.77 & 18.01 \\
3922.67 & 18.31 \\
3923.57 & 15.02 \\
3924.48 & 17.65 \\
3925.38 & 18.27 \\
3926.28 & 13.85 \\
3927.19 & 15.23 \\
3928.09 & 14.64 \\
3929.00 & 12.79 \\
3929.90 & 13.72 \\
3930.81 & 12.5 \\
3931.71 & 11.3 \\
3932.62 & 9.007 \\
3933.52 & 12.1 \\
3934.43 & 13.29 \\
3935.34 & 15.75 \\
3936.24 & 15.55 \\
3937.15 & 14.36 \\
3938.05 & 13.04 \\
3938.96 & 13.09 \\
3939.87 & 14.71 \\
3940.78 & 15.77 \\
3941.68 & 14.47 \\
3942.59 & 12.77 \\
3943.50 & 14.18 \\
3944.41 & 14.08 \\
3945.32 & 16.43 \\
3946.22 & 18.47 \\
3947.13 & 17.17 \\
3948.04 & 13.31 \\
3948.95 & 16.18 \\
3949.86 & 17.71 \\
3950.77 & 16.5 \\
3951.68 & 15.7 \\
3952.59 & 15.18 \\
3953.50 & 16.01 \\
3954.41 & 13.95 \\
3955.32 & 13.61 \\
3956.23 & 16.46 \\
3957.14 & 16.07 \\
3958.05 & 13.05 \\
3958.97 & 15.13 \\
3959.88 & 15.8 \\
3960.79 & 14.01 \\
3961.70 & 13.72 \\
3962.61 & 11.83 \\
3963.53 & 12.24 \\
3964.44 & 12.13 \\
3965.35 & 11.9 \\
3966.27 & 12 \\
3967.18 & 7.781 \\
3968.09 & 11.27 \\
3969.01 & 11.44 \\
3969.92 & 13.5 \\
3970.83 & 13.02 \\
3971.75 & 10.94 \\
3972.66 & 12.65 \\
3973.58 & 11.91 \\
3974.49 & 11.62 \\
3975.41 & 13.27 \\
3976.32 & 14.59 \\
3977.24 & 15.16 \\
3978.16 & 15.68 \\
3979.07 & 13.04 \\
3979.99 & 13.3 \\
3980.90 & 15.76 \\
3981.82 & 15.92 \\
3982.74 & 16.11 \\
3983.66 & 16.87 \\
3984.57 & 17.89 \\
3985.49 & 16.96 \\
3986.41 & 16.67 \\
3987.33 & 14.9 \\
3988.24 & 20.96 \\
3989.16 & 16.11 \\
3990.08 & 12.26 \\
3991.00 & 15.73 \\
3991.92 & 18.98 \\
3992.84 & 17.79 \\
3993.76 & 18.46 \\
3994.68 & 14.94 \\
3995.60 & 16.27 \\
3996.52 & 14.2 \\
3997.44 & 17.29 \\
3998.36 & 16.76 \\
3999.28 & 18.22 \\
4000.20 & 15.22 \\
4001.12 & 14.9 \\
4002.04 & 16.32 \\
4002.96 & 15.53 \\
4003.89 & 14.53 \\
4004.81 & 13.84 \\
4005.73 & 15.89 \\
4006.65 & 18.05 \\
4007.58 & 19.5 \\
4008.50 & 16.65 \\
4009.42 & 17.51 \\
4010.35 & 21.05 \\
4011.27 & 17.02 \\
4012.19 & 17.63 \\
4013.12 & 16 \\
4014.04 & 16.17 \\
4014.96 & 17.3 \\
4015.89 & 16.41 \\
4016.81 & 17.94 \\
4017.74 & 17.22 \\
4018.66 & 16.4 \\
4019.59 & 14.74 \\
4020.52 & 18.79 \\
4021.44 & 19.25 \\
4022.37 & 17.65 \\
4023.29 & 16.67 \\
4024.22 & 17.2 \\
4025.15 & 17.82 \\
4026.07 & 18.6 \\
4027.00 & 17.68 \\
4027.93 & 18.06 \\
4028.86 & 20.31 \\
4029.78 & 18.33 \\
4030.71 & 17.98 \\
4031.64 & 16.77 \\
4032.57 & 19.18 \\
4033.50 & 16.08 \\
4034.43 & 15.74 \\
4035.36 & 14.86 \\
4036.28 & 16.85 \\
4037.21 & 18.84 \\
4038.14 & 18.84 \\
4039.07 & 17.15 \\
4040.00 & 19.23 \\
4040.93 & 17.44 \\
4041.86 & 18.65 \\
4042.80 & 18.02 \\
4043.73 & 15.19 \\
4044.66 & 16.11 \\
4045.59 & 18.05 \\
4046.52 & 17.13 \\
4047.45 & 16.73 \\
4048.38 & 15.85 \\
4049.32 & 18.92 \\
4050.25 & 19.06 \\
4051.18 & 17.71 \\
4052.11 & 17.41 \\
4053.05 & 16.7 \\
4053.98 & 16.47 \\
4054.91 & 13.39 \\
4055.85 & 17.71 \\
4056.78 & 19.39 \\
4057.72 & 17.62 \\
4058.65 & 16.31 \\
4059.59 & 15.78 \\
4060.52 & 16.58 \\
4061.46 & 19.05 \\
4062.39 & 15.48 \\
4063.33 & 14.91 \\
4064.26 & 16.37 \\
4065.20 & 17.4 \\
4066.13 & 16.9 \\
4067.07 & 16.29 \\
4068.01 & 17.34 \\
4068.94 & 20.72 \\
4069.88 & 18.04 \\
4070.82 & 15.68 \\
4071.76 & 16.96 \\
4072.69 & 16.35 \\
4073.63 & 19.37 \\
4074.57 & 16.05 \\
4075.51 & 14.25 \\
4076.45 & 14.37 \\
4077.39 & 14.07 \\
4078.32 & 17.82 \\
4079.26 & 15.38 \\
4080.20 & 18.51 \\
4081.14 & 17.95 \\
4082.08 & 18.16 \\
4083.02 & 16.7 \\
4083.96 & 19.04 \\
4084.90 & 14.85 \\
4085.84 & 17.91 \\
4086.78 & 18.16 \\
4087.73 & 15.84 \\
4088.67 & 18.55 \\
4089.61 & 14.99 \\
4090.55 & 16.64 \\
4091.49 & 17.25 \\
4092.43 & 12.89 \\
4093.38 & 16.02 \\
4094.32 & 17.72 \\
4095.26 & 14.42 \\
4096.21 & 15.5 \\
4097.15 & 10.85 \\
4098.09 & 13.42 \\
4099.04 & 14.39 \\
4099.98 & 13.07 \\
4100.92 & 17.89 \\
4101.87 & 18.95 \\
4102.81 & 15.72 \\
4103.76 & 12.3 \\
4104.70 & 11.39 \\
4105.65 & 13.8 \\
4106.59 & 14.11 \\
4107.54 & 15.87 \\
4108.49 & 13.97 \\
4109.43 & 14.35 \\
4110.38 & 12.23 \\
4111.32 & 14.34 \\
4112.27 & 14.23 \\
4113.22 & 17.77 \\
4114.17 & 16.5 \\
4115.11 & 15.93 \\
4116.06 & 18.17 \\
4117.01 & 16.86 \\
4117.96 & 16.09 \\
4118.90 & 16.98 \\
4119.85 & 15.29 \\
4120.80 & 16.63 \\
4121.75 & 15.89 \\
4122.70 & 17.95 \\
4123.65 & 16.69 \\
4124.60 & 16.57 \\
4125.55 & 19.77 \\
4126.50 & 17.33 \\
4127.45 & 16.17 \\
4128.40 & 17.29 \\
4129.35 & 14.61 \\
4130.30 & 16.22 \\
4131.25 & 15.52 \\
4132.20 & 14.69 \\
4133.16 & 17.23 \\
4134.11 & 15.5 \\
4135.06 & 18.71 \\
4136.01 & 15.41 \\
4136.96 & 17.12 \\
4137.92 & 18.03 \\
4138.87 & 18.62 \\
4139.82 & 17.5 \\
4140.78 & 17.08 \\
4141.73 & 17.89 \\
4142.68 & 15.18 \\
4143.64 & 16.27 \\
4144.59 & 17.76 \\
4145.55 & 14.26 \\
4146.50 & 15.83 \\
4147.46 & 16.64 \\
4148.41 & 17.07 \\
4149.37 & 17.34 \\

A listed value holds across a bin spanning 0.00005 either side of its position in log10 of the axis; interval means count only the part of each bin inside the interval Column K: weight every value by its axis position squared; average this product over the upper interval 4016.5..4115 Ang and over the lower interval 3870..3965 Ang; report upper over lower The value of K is 1.2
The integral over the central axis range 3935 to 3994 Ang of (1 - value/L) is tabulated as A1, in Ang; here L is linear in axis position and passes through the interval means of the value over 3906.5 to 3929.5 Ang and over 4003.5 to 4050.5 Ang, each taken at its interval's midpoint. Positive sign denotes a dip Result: 7.53 Ang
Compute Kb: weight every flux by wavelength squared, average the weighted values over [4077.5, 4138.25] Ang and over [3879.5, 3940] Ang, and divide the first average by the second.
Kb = 1.19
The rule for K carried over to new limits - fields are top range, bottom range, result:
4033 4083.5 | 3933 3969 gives 1.26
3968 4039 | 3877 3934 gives 1.15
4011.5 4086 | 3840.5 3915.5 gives 1.22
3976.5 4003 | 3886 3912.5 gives 1.16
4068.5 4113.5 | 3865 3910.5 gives 1.17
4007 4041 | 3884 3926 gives 1.21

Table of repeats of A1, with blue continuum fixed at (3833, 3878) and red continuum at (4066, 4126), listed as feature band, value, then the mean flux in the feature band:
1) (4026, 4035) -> -1.1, 17.8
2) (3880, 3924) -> 0.4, 15.2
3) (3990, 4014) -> -1.4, 16.6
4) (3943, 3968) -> 1.8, 14.4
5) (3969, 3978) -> 1.5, 13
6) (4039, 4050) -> -1.1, 17.4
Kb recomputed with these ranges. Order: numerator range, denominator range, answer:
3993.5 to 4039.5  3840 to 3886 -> 1.18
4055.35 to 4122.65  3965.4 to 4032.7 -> 1.05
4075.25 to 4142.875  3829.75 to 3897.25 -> 1.24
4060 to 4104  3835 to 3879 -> 1.19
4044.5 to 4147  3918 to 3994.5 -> 1.19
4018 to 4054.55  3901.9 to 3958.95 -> 1.20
